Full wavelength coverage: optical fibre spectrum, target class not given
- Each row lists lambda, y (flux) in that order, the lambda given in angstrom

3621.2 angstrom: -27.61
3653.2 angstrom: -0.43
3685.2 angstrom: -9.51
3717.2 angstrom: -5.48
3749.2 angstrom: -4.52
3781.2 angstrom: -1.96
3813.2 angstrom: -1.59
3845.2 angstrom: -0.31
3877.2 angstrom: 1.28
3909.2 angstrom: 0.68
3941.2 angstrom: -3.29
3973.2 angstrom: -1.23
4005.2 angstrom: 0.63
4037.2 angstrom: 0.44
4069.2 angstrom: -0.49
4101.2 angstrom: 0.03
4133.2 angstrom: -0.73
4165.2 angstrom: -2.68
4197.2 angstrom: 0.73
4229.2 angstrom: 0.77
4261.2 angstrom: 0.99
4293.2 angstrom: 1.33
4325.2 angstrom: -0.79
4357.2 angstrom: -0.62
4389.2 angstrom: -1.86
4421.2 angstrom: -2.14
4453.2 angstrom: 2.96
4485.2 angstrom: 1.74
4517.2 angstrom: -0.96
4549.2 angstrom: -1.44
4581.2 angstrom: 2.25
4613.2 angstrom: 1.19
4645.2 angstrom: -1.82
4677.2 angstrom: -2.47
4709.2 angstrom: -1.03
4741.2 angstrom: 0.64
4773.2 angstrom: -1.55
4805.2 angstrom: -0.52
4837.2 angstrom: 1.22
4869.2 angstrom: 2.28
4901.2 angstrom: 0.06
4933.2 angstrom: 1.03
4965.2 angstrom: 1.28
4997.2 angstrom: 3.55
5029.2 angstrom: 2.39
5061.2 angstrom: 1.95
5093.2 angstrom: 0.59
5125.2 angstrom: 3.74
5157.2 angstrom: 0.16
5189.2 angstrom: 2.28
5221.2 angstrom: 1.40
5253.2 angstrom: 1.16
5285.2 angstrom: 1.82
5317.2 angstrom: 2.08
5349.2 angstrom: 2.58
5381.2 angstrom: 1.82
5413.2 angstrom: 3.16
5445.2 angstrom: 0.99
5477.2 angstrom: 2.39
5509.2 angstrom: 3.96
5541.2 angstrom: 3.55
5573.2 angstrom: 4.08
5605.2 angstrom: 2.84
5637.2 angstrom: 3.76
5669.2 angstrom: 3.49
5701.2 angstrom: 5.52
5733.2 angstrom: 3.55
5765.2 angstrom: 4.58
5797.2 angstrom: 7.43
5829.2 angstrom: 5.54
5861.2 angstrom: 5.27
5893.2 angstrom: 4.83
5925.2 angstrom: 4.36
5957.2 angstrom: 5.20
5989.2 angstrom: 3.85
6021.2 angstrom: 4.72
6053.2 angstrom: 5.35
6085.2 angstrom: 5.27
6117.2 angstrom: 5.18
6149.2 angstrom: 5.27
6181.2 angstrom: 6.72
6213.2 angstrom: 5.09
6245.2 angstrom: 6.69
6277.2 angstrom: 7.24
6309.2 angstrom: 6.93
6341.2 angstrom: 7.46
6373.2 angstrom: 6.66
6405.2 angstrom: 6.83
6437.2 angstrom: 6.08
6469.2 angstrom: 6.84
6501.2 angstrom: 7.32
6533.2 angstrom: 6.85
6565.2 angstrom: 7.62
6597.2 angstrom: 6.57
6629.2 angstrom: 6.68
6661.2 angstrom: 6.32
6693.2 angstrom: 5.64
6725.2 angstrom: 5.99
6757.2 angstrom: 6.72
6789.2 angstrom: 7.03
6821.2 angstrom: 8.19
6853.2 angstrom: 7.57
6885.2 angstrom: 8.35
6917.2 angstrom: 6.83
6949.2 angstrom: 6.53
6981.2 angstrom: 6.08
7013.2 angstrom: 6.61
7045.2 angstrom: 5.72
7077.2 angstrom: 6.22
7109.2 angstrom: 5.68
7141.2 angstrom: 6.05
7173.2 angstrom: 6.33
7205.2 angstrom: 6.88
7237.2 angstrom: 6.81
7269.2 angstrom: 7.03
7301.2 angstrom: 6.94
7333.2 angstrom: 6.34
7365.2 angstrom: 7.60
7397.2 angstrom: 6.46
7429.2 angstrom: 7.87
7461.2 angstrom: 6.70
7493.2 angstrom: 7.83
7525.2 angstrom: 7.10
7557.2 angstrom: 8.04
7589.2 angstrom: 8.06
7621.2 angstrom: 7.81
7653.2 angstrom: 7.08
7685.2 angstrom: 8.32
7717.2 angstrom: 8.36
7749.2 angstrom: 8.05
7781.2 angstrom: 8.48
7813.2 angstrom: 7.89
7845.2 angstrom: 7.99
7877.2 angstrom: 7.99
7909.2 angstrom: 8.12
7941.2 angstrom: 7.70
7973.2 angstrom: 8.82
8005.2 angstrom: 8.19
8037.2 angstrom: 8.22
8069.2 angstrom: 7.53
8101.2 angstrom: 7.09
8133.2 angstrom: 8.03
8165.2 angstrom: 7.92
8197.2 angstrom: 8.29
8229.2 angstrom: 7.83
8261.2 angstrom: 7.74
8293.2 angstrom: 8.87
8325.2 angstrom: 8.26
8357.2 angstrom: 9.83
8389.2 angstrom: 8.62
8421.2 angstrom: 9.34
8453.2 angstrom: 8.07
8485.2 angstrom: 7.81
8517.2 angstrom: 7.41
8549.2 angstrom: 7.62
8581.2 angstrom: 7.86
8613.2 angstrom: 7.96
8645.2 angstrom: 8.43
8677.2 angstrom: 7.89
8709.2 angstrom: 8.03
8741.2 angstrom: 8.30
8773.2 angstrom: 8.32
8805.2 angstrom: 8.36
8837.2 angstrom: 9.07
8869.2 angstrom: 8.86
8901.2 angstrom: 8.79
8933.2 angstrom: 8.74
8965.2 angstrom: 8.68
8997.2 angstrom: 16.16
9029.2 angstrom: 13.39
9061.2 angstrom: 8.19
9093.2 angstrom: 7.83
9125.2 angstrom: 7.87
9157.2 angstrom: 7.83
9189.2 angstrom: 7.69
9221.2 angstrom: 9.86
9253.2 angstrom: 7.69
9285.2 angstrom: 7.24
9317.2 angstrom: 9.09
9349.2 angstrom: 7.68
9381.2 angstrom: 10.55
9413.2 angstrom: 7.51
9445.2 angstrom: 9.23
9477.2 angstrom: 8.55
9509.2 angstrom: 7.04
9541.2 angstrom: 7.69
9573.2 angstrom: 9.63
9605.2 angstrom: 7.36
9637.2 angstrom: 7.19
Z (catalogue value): 0.372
